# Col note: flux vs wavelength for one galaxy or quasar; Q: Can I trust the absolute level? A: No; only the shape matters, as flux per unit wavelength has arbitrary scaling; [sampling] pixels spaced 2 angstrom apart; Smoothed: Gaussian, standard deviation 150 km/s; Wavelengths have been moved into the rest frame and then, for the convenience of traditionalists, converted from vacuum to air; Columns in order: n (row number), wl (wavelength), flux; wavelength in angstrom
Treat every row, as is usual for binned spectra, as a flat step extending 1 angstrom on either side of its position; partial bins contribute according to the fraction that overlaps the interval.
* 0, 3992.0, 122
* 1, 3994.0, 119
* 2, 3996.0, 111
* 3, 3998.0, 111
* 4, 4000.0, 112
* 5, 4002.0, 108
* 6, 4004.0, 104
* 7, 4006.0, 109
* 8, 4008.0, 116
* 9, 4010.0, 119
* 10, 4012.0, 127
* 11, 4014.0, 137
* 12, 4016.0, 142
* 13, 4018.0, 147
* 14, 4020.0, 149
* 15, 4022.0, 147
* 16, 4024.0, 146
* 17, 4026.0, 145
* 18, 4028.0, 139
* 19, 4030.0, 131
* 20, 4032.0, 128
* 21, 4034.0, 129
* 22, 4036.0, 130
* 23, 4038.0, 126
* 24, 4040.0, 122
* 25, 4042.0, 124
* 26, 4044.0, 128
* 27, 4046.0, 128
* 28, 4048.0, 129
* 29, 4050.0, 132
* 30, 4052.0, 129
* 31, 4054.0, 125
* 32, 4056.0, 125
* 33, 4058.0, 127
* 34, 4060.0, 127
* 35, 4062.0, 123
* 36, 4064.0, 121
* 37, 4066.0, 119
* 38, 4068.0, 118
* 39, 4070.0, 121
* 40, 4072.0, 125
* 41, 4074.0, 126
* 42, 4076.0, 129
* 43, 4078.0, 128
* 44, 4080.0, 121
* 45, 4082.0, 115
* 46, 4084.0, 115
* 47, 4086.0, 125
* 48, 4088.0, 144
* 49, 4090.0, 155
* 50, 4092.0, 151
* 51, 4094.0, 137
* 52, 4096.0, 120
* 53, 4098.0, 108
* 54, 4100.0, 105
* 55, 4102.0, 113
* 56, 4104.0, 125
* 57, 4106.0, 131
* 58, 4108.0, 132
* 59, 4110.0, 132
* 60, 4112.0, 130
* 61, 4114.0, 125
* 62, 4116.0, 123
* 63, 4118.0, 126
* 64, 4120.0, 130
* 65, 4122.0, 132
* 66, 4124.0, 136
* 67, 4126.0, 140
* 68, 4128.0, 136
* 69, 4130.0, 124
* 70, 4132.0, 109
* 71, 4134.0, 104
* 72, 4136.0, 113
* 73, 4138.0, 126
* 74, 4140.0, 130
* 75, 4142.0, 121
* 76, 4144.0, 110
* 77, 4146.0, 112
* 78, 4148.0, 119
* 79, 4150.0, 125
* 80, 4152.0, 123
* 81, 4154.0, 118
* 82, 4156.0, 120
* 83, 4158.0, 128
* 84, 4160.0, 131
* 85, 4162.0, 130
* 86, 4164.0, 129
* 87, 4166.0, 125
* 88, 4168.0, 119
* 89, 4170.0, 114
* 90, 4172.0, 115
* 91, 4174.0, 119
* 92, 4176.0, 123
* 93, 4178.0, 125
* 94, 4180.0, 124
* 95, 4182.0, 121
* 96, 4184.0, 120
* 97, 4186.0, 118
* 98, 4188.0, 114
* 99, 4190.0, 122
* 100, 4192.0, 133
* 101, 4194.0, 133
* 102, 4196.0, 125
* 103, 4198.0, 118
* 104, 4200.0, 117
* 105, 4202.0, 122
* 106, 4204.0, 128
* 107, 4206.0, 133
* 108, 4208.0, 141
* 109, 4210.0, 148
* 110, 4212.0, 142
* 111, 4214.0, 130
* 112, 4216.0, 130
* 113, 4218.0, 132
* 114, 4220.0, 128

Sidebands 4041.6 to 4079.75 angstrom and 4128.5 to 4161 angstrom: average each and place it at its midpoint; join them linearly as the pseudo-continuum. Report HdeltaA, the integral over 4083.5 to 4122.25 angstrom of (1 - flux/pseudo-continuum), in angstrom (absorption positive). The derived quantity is -1.7 angstrom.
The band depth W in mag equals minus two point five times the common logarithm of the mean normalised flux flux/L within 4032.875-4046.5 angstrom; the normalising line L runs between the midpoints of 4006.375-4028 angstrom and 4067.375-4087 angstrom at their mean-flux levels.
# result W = 0.039 mag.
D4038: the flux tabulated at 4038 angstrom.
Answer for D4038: 126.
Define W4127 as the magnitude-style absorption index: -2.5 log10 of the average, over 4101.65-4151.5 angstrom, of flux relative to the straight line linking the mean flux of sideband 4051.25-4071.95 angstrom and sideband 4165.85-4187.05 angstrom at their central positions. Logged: -0.02 mag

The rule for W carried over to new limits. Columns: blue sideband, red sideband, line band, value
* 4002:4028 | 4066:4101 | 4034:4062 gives 0.02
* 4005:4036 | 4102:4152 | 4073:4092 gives -0.01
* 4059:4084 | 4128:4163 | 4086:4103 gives -0.06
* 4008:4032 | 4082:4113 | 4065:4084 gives 0.07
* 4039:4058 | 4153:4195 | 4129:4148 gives 0.07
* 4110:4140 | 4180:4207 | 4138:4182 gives 0.02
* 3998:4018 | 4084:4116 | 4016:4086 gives -0.04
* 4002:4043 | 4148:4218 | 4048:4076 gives 0.04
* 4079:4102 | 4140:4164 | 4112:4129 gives -0.06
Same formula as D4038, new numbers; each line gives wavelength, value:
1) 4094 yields 137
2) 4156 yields 120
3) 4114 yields 125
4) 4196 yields 125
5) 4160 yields 131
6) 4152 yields 123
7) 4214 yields 130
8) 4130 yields 124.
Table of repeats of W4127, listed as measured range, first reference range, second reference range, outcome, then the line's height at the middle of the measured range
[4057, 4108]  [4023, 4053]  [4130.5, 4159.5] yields 0.005 mag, 126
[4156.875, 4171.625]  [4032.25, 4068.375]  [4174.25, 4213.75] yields 0.015 mag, 126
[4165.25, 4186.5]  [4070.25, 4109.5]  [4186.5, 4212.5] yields 0.068 mag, 128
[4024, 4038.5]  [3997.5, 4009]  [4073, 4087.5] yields -0.165 mag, 115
